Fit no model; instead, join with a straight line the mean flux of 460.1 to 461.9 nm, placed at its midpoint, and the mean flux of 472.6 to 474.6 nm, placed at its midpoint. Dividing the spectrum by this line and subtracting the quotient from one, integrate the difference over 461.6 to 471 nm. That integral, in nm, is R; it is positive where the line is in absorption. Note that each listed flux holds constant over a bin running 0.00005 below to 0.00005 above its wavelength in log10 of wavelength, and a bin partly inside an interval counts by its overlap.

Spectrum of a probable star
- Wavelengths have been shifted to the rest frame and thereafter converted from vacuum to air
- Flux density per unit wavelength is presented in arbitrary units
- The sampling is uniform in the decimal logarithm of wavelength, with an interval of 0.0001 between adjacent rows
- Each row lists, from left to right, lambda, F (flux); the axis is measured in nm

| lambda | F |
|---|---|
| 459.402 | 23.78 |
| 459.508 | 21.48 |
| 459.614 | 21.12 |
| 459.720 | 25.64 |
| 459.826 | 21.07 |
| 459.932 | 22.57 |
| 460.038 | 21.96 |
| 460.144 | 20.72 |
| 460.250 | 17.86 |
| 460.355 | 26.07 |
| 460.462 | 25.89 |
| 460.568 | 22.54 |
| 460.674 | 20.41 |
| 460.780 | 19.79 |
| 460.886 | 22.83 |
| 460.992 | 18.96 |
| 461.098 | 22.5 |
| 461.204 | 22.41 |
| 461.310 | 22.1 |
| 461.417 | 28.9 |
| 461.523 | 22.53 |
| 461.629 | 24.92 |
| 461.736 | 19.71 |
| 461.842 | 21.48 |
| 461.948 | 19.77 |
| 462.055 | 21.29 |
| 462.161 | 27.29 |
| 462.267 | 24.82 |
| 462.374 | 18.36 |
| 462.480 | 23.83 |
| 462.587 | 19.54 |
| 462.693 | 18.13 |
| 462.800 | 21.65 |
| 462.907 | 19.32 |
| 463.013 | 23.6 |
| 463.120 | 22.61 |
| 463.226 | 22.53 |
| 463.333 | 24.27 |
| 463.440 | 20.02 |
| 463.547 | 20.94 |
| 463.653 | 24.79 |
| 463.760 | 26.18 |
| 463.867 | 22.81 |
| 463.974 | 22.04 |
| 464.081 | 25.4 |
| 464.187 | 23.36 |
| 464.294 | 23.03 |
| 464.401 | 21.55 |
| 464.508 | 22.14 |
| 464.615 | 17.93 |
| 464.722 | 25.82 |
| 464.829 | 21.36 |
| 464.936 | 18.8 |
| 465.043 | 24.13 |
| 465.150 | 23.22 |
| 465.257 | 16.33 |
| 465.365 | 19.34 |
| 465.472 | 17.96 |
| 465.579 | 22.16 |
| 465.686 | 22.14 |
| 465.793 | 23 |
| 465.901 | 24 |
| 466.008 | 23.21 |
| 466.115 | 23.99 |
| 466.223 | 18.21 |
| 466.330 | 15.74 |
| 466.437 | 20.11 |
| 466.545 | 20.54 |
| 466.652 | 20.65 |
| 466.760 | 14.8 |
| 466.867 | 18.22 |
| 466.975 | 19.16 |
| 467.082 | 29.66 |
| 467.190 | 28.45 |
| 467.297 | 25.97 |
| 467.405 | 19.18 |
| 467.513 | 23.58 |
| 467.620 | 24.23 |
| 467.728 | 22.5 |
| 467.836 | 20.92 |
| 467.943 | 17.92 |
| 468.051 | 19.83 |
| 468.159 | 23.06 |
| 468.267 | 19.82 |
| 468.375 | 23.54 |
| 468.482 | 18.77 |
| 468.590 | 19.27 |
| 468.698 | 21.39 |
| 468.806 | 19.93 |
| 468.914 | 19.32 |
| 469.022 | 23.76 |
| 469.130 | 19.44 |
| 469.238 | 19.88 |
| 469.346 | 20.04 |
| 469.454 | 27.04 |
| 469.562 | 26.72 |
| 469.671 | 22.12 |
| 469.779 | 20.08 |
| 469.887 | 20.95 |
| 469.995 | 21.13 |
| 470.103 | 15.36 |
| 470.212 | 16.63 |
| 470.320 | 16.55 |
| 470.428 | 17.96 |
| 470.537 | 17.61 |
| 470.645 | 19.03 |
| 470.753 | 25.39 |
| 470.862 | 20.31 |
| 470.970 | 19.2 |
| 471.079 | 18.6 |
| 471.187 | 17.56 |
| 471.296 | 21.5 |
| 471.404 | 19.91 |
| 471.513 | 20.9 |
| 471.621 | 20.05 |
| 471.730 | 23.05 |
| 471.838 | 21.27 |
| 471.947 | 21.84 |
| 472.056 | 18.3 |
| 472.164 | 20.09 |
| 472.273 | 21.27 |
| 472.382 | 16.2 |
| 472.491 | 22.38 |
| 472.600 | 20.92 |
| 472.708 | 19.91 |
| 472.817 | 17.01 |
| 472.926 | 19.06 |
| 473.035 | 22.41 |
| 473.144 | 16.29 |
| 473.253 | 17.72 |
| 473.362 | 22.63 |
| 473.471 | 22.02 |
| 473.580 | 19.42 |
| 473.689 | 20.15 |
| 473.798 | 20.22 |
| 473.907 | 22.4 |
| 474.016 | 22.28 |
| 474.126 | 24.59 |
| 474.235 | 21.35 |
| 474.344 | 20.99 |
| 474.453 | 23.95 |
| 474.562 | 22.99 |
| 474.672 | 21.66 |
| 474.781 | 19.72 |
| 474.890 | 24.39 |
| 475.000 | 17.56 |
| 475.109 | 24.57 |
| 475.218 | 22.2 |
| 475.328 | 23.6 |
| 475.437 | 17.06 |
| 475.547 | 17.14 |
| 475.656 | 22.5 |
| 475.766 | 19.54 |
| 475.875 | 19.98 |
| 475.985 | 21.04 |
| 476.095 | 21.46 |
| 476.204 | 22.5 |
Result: 0.14 nm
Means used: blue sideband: 22.3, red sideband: 20.8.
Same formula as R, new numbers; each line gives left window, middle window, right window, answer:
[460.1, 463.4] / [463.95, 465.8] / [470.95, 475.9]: 0.01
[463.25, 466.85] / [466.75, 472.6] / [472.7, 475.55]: 0.11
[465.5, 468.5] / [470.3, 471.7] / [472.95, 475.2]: 0.11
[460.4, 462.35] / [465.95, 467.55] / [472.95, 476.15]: 0.04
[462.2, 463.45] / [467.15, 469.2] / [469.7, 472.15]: -0.12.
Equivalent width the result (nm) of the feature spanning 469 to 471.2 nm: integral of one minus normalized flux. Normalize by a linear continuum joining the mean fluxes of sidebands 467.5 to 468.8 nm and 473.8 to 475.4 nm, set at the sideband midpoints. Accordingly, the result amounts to 0.12 nm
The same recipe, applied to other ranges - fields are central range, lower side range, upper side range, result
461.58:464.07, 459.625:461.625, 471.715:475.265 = 0.00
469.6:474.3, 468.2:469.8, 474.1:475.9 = 0.29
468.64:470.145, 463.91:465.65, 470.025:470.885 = -0.17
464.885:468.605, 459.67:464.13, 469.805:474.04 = -0.01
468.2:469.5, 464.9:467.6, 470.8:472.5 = -0.02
